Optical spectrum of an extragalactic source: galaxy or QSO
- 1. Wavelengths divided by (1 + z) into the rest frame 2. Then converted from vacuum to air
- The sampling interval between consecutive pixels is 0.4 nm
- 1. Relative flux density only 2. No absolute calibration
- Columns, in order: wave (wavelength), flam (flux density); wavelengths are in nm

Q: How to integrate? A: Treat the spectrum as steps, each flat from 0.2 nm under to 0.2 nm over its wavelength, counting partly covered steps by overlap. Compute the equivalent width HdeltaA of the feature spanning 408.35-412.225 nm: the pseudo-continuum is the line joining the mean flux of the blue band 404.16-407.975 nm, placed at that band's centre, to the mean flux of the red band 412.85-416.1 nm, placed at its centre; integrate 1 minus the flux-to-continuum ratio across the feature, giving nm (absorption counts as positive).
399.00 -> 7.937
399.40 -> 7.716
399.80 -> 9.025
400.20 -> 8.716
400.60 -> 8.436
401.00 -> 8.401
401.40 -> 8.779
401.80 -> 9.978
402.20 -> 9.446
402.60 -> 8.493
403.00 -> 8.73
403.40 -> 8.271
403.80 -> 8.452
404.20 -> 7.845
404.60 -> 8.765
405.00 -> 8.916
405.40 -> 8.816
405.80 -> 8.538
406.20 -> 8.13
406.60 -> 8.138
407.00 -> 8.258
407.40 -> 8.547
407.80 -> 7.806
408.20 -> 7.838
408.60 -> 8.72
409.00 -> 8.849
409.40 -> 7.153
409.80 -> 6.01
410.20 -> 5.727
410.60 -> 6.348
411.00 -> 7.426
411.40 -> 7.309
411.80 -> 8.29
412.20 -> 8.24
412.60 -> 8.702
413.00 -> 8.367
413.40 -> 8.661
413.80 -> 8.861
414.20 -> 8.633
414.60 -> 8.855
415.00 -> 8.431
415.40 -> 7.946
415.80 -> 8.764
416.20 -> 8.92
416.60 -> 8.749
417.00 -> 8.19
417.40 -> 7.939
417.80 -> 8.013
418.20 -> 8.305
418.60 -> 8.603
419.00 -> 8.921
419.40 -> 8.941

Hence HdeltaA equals 0.51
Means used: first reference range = 8.4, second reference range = 8.58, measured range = 7.38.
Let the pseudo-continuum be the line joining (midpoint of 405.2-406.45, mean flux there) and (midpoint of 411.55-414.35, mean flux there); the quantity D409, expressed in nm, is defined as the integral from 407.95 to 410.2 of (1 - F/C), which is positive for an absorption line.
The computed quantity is 0.25 nm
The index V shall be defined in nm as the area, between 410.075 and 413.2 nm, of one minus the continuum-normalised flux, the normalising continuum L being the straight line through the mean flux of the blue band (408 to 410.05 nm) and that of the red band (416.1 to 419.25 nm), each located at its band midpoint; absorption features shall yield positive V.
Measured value 0.125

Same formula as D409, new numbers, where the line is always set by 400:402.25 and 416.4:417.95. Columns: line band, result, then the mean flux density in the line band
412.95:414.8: -0.07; 8.7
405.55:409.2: 0.14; 8.32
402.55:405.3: 0.09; 8.51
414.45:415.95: -0.03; 8.48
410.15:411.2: 0.23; 6.61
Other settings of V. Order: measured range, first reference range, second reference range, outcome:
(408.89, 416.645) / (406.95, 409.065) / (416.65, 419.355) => 0.33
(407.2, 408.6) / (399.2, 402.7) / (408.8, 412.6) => -0.07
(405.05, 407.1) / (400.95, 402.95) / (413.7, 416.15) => 0.11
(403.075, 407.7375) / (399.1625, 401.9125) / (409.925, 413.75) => -0.10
